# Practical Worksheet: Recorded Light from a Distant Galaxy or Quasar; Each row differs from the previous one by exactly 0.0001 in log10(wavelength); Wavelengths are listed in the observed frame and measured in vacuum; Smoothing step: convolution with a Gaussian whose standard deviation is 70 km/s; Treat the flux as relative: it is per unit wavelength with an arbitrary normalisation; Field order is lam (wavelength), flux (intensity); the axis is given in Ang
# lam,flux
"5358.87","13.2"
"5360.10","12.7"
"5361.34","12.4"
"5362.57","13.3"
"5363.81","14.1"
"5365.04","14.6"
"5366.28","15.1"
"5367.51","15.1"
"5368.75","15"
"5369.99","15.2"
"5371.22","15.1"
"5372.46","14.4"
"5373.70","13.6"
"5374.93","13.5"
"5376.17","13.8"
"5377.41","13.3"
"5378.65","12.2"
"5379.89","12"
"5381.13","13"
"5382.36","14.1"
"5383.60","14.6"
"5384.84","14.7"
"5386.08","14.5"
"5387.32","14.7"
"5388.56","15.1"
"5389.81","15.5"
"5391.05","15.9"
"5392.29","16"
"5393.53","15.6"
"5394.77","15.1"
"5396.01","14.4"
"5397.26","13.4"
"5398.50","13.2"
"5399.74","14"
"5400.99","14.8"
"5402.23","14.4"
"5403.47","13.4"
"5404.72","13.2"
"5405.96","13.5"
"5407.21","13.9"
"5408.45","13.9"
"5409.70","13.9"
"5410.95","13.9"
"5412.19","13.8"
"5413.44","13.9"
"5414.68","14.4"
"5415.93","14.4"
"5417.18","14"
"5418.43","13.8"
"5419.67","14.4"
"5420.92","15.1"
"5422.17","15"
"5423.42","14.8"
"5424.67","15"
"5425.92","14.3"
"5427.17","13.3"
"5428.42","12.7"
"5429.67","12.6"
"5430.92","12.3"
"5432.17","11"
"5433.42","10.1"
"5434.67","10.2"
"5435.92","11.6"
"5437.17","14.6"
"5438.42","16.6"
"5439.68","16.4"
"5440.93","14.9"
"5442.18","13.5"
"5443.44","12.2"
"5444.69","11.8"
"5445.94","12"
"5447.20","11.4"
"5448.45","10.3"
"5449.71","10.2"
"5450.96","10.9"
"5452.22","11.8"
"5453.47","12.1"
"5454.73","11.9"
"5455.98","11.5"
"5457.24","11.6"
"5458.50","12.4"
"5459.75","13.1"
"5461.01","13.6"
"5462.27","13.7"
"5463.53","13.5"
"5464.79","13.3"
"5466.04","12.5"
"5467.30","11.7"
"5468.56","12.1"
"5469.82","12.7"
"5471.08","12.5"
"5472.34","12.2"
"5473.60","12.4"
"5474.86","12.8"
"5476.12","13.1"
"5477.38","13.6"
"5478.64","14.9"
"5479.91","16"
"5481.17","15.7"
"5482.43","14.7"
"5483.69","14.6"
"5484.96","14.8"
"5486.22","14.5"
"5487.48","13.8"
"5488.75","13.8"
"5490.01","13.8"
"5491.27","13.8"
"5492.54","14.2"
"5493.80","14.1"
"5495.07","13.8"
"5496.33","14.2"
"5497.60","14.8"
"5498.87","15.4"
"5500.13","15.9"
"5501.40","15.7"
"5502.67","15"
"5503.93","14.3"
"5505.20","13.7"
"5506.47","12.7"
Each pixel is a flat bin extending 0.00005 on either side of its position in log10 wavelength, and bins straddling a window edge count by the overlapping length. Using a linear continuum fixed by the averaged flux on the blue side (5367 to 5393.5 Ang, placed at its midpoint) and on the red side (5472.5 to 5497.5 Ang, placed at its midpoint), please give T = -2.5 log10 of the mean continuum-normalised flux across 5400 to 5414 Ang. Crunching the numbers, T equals 0.03 mag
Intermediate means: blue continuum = 14.4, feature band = 13.9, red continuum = 14.1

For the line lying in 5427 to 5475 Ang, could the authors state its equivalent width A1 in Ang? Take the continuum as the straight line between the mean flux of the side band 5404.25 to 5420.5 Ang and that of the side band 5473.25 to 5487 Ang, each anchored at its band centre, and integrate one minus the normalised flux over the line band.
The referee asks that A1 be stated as 5.8 Ang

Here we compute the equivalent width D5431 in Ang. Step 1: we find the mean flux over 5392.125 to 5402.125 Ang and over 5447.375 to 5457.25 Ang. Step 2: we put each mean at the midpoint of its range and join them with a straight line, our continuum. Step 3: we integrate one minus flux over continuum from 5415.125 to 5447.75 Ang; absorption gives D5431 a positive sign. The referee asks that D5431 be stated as -2.35 Ang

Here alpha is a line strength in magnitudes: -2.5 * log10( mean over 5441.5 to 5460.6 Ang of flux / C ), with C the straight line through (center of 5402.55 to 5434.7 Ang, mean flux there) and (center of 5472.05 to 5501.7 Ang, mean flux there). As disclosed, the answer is 0.18 mag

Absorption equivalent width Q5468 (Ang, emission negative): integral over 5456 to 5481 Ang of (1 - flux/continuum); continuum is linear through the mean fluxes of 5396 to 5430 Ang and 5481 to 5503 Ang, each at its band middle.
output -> 2.3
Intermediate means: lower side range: 14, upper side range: 14.6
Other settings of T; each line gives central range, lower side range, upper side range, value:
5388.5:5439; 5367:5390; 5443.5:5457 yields -0.09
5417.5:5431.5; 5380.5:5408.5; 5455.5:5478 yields -0.02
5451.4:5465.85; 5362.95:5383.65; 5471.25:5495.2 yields 0.12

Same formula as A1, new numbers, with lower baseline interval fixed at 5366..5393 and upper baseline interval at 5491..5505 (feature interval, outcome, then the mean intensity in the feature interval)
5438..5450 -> 1.3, 12.9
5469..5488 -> 1.0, 13.9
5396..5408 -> 0.5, 13.8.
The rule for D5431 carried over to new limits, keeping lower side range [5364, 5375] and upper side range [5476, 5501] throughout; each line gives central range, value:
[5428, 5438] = 1.8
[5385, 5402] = -0.2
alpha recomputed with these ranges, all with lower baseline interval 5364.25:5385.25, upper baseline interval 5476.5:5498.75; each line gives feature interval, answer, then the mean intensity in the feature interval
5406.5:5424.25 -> 0.00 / 14.2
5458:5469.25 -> 0.12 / 12.9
